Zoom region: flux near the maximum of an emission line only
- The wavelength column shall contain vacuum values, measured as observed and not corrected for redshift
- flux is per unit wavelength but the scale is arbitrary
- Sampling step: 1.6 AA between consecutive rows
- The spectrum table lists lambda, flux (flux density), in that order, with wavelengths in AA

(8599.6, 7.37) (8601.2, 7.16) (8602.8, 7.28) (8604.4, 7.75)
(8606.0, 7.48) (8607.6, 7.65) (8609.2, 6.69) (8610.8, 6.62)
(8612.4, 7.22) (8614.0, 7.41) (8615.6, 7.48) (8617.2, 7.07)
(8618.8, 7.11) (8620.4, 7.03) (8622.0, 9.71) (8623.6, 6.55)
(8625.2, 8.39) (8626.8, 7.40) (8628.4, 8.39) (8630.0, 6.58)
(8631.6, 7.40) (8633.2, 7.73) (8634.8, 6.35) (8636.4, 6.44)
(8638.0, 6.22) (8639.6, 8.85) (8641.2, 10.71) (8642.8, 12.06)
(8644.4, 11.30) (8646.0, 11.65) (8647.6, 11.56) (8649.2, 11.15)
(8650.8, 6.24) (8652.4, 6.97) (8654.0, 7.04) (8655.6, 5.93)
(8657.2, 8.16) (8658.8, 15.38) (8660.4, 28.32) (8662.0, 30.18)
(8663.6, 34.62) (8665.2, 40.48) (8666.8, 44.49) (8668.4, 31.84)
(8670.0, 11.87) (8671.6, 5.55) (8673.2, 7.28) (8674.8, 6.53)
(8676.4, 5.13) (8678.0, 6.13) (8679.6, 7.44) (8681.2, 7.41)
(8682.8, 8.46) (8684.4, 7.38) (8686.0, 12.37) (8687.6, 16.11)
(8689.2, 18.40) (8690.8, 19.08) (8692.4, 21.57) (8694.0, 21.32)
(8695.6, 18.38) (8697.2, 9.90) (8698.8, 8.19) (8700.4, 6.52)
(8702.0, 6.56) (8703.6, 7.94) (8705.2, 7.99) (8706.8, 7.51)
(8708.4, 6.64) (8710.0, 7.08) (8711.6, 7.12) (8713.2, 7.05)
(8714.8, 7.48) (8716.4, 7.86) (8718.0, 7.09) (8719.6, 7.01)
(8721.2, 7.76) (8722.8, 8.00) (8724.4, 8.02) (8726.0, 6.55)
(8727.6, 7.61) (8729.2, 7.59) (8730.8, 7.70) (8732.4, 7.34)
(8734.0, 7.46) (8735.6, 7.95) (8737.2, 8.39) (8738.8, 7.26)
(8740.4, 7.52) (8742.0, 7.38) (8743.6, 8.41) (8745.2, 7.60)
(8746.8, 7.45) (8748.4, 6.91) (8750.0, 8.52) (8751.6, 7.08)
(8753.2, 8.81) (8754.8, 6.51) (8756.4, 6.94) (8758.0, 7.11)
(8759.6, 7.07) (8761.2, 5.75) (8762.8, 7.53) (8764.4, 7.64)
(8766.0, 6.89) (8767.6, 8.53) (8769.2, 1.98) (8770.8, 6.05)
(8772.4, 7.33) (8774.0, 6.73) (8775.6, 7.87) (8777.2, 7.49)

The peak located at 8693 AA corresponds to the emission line [N II]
